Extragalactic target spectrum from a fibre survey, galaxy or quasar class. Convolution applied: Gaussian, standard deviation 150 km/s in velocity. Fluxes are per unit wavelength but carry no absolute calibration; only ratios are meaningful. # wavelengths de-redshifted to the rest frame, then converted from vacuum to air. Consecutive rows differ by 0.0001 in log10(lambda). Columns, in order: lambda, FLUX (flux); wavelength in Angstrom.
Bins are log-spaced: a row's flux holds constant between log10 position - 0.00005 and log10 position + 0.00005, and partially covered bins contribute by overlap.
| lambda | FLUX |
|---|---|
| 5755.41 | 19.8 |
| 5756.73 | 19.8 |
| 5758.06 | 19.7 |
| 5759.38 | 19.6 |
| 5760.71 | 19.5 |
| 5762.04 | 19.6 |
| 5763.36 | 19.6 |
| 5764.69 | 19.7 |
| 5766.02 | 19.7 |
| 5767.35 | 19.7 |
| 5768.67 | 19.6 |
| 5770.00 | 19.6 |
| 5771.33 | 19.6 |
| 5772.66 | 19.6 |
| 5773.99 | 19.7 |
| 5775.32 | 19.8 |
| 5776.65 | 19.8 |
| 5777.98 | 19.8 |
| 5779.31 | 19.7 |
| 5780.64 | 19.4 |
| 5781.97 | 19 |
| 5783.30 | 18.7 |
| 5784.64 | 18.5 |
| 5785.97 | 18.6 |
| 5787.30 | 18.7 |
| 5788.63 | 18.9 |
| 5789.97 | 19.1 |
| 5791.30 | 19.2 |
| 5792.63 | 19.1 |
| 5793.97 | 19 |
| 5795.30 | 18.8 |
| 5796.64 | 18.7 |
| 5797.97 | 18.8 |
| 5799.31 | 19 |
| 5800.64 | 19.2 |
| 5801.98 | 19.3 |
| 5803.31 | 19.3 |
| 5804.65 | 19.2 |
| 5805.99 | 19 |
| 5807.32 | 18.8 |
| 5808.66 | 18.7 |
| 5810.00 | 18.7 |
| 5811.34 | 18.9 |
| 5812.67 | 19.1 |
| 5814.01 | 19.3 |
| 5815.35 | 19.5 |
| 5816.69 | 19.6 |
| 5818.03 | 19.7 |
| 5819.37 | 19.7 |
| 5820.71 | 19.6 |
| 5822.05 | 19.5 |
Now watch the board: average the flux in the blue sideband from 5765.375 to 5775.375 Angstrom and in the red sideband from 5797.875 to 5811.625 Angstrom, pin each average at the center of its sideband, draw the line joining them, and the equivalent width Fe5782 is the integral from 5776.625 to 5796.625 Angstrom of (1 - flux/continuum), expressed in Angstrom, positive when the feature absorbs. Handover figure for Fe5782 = 0.3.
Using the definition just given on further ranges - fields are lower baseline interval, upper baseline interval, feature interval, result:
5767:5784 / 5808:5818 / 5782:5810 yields 0.6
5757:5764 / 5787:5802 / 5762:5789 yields -0.1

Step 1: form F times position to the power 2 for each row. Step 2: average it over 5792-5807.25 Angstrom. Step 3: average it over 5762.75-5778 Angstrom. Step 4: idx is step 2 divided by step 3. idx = 0.98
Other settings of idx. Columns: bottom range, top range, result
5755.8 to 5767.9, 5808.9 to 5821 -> 1.00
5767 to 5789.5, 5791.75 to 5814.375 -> 0.99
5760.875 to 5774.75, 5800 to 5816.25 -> 0.99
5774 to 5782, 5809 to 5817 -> 0.99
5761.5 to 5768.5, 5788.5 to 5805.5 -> 0.98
